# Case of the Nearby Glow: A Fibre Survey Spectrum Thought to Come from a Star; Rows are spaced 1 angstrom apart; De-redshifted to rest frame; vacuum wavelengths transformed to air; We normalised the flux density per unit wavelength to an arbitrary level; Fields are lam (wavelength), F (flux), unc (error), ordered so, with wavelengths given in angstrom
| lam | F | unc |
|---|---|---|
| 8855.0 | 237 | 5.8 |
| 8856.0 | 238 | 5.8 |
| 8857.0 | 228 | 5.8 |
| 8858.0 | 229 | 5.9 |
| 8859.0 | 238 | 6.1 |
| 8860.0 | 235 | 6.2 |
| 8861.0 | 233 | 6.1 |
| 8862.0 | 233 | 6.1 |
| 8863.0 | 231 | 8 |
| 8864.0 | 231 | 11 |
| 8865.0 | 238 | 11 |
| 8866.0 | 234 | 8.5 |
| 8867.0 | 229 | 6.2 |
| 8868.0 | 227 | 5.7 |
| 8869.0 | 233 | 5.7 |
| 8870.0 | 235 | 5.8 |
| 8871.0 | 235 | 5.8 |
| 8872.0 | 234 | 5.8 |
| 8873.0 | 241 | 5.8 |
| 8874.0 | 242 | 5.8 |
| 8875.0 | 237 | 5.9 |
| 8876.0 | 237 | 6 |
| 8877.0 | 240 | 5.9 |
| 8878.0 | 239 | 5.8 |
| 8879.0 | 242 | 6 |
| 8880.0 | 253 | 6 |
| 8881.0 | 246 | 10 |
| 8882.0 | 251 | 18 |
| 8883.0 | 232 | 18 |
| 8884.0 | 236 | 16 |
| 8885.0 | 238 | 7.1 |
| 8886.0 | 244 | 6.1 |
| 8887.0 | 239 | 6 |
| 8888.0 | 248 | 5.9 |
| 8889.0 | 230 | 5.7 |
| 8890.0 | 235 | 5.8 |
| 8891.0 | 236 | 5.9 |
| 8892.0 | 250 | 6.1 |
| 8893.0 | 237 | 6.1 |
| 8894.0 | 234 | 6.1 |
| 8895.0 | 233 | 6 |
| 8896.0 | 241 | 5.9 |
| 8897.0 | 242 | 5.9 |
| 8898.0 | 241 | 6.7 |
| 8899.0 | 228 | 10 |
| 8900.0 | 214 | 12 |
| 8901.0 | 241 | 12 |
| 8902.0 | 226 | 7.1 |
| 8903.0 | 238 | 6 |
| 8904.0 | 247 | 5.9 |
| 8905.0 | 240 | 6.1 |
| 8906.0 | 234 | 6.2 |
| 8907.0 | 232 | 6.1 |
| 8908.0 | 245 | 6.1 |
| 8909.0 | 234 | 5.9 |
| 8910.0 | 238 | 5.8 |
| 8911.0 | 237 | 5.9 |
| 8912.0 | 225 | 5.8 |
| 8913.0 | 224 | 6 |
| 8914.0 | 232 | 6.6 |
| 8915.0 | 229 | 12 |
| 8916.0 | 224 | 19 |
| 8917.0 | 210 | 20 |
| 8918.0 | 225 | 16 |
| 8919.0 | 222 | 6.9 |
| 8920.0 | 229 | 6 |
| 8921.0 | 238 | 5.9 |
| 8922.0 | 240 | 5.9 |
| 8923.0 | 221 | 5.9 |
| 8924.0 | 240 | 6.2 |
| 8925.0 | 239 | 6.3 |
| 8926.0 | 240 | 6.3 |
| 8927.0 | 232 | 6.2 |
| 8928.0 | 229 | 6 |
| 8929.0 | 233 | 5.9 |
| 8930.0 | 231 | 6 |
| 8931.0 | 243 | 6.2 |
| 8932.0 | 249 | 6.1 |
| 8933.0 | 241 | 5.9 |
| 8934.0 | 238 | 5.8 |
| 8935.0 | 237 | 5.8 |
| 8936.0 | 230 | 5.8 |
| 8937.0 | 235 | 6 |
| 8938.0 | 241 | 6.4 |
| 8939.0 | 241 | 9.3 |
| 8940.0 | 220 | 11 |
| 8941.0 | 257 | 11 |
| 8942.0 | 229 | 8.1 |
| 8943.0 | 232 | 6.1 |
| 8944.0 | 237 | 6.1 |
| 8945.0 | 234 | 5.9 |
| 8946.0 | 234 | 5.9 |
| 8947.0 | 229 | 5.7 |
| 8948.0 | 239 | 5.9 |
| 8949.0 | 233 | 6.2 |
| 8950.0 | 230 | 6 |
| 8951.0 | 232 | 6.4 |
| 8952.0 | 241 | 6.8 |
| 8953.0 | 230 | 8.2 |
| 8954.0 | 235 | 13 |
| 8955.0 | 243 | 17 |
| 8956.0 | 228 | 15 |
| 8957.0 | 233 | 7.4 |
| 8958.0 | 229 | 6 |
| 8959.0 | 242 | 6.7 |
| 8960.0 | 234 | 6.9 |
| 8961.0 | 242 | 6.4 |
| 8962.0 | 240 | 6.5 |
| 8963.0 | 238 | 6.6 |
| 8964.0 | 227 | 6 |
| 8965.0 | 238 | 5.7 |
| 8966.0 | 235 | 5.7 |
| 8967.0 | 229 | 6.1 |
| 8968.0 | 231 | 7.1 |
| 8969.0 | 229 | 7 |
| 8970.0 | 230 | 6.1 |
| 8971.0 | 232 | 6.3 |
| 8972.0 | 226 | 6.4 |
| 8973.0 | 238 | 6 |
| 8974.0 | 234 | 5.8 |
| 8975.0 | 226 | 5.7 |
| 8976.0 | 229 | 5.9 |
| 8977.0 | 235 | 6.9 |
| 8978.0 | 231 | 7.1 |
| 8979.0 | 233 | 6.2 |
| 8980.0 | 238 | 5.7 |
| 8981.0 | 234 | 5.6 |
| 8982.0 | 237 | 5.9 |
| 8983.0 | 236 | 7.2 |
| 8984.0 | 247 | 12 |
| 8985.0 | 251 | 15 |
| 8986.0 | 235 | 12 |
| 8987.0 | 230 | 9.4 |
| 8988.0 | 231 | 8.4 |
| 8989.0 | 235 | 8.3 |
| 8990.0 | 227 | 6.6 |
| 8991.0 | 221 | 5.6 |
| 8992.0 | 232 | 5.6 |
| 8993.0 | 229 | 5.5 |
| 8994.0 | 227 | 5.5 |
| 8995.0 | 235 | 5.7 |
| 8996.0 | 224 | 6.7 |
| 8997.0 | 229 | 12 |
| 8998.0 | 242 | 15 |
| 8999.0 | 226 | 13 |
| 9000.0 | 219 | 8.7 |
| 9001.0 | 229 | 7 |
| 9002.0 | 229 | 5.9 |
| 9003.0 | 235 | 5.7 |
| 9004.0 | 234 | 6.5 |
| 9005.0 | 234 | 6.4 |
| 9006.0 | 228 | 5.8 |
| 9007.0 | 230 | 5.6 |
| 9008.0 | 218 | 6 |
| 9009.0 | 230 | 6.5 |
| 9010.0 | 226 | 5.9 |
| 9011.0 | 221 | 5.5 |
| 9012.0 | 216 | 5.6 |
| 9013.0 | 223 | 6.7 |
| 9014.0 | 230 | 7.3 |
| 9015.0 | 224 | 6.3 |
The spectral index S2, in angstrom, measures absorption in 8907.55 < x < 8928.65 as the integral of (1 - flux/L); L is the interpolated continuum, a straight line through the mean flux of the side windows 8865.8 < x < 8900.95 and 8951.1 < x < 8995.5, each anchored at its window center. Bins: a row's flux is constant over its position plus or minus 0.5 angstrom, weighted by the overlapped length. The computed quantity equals 0.4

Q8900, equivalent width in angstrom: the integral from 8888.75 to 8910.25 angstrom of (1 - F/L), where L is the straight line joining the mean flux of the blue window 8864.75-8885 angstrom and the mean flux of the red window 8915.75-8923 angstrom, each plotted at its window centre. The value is -0.42 angstrom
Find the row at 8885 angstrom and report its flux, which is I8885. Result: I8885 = 238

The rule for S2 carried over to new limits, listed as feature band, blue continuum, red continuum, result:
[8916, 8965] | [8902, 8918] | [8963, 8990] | -0.3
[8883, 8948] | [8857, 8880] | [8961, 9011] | -0.2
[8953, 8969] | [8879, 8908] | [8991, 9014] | -0.2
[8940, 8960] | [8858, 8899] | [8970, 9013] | -0.1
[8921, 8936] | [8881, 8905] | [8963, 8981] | -0.1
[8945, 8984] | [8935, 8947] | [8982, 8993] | 0.2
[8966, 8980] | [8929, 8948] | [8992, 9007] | 0.1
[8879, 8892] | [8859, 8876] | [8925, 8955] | -0.3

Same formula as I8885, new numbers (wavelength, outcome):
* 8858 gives 229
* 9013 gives 223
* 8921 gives 238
